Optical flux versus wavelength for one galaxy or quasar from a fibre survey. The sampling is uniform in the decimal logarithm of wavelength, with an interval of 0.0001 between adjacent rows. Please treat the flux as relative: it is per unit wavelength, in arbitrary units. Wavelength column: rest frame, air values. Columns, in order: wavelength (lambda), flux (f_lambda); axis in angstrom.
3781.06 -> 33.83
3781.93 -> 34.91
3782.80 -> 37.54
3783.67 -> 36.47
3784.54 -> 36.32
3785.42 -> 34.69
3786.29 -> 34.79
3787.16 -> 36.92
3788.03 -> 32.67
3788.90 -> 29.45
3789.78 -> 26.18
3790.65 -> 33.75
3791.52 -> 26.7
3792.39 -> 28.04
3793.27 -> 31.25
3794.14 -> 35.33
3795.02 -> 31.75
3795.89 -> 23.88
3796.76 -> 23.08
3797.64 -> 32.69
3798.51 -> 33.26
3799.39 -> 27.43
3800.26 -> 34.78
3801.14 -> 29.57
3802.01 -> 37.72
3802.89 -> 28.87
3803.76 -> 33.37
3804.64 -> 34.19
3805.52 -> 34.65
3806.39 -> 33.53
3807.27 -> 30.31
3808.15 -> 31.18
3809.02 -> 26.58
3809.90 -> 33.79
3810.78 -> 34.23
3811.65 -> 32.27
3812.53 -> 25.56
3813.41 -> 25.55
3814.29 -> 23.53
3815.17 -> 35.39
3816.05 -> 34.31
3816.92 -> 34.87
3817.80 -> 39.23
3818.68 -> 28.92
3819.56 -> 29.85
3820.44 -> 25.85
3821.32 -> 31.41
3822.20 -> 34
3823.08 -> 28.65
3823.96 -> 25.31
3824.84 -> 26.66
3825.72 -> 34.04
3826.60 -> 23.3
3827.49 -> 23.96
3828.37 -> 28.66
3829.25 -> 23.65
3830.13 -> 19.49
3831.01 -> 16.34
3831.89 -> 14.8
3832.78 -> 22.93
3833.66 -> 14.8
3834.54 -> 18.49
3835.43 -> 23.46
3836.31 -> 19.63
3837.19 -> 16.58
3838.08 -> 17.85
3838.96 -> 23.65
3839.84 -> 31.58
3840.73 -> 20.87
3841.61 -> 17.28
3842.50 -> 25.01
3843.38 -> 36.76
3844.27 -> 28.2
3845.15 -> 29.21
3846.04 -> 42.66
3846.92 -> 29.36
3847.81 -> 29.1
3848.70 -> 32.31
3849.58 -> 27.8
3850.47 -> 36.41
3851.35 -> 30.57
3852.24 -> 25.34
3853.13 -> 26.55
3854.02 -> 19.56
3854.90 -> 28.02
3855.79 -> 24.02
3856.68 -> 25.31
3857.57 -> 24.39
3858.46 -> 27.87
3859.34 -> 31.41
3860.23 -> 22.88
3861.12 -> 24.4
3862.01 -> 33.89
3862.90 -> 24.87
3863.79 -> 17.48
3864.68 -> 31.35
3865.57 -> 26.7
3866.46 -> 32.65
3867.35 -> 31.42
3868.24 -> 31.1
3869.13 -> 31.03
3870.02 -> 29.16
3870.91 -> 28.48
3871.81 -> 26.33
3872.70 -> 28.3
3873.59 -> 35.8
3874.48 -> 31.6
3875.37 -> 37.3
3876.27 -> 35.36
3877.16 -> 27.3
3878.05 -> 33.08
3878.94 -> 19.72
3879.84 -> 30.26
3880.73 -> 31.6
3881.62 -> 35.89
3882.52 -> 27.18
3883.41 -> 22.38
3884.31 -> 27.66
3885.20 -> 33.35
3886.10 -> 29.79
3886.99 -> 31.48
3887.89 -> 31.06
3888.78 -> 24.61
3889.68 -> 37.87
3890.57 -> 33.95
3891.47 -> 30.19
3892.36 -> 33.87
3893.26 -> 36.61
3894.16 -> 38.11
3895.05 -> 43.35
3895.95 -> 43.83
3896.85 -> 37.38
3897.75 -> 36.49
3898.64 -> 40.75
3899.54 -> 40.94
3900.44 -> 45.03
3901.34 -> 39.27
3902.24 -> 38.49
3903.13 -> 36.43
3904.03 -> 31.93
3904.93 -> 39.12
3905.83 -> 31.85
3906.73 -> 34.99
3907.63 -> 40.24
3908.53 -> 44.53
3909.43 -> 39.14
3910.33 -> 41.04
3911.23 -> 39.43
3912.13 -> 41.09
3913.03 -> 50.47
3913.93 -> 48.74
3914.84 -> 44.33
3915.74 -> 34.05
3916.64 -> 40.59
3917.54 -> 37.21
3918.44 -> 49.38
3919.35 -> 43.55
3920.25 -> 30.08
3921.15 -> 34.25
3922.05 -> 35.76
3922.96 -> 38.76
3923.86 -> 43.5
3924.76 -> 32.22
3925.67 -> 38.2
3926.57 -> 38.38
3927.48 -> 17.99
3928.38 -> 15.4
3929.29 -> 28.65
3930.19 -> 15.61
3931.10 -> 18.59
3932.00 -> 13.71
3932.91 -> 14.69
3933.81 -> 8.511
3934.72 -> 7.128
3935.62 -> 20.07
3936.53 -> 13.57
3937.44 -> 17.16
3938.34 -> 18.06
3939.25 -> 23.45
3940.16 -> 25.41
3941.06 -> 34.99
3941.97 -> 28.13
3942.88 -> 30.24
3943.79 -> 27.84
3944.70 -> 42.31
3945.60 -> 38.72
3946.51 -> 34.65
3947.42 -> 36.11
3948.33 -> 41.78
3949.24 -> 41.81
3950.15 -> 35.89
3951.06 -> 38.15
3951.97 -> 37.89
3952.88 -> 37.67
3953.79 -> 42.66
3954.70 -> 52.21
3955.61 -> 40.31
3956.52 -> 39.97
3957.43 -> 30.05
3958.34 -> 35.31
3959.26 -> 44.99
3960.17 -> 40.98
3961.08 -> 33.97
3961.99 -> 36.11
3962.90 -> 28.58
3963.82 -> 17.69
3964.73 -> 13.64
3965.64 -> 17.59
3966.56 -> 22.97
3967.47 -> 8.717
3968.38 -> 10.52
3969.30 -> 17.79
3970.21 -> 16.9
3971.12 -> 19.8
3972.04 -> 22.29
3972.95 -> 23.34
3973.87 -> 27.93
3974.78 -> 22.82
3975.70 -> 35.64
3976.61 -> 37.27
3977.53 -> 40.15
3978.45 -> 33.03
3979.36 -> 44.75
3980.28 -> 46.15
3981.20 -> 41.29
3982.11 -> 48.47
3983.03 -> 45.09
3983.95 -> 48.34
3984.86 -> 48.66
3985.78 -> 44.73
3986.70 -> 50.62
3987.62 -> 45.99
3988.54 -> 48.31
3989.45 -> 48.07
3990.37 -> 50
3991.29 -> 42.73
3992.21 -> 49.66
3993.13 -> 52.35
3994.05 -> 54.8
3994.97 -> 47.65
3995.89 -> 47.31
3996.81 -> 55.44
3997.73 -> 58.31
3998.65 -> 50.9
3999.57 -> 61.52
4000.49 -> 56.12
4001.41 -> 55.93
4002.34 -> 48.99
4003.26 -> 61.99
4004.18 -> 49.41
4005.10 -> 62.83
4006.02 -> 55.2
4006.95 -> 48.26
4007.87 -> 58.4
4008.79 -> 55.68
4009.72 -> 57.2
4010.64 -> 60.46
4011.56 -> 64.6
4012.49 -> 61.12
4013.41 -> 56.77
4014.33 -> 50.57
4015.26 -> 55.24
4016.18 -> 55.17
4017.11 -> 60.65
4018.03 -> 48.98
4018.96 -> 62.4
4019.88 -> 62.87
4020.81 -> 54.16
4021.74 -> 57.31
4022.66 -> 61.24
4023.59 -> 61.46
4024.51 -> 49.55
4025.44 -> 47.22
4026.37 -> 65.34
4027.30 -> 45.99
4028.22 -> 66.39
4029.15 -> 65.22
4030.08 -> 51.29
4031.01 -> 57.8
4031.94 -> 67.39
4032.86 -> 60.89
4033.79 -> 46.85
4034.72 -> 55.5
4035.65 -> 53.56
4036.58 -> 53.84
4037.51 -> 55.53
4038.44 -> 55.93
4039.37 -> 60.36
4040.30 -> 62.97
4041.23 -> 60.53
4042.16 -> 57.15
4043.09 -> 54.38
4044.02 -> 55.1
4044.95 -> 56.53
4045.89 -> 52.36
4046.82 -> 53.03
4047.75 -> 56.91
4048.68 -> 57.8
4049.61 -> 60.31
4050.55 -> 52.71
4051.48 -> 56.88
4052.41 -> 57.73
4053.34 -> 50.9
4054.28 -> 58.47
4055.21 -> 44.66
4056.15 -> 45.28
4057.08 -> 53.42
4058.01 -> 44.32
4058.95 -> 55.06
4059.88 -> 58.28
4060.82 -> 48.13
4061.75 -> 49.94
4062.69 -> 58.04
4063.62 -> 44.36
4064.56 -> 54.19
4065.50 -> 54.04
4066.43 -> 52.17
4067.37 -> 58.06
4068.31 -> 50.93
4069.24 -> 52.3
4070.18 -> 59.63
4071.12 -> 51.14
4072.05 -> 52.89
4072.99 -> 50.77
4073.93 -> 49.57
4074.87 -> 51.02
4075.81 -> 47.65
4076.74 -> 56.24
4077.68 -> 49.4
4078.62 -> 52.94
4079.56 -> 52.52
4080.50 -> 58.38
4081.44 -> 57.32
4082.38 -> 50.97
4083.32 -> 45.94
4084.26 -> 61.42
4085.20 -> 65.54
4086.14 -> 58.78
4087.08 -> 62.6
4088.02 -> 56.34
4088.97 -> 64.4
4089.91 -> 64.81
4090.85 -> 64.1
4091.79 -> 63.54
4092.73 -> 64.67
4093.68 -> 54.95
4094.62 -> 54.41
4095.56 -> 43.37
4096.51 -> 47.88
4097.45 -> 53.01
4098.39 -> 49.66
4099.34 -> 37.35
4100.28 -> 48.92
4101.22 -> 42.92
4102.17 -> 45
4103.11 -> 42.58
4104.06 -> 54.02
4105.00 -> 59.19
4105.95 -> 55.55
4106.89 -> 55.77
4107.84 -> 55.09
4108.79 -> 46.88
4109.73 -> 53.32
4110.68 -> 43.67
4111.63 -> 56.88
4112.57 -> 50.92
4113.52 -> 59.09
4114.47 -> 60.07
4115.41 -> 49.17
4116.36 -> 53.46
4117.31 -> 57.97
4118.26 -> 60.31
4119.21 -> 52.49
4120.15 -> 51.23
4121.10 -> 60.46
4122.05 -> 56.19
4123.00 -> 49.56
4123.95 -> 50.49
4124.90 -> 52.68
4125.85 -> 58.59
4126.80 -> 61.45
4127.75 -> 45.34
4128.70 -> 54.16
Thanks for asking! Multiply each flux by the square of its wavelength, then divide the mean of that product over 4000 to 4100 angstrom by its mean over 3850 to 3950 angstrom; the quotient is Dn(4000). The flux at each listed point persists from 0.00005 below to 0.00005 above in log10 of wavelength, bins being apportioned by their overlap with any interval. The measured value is 1.88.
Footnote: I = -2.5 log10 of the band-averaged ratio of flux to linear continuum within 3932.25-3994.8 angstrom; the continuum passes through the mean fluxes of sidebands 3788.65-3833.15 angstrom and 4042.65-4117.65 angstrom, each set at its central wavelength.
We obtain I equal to 0.28 mag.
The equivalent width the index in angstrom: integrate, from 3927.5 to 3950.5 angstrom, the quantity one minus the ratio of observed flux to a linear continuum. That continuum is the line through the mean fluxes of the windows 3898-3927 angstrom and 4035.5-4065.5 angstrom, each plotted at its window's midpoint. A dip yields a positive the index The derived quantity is 9.4 angstrom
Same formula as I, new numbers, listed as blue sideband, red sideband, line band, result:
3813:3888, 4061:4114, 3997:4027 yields -0.24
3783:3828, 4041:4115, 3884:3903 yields 0.07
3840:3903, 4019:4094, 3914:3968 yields 0.29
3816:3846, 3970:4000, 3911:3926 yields -0.13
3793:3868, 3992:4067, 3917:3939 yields 0.48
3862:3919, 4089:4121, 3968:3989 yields 0.19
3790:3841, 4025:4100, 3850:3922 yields 0.08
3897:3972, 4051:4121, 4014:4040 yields -0.25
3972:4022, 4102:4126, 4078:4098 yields -0.08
